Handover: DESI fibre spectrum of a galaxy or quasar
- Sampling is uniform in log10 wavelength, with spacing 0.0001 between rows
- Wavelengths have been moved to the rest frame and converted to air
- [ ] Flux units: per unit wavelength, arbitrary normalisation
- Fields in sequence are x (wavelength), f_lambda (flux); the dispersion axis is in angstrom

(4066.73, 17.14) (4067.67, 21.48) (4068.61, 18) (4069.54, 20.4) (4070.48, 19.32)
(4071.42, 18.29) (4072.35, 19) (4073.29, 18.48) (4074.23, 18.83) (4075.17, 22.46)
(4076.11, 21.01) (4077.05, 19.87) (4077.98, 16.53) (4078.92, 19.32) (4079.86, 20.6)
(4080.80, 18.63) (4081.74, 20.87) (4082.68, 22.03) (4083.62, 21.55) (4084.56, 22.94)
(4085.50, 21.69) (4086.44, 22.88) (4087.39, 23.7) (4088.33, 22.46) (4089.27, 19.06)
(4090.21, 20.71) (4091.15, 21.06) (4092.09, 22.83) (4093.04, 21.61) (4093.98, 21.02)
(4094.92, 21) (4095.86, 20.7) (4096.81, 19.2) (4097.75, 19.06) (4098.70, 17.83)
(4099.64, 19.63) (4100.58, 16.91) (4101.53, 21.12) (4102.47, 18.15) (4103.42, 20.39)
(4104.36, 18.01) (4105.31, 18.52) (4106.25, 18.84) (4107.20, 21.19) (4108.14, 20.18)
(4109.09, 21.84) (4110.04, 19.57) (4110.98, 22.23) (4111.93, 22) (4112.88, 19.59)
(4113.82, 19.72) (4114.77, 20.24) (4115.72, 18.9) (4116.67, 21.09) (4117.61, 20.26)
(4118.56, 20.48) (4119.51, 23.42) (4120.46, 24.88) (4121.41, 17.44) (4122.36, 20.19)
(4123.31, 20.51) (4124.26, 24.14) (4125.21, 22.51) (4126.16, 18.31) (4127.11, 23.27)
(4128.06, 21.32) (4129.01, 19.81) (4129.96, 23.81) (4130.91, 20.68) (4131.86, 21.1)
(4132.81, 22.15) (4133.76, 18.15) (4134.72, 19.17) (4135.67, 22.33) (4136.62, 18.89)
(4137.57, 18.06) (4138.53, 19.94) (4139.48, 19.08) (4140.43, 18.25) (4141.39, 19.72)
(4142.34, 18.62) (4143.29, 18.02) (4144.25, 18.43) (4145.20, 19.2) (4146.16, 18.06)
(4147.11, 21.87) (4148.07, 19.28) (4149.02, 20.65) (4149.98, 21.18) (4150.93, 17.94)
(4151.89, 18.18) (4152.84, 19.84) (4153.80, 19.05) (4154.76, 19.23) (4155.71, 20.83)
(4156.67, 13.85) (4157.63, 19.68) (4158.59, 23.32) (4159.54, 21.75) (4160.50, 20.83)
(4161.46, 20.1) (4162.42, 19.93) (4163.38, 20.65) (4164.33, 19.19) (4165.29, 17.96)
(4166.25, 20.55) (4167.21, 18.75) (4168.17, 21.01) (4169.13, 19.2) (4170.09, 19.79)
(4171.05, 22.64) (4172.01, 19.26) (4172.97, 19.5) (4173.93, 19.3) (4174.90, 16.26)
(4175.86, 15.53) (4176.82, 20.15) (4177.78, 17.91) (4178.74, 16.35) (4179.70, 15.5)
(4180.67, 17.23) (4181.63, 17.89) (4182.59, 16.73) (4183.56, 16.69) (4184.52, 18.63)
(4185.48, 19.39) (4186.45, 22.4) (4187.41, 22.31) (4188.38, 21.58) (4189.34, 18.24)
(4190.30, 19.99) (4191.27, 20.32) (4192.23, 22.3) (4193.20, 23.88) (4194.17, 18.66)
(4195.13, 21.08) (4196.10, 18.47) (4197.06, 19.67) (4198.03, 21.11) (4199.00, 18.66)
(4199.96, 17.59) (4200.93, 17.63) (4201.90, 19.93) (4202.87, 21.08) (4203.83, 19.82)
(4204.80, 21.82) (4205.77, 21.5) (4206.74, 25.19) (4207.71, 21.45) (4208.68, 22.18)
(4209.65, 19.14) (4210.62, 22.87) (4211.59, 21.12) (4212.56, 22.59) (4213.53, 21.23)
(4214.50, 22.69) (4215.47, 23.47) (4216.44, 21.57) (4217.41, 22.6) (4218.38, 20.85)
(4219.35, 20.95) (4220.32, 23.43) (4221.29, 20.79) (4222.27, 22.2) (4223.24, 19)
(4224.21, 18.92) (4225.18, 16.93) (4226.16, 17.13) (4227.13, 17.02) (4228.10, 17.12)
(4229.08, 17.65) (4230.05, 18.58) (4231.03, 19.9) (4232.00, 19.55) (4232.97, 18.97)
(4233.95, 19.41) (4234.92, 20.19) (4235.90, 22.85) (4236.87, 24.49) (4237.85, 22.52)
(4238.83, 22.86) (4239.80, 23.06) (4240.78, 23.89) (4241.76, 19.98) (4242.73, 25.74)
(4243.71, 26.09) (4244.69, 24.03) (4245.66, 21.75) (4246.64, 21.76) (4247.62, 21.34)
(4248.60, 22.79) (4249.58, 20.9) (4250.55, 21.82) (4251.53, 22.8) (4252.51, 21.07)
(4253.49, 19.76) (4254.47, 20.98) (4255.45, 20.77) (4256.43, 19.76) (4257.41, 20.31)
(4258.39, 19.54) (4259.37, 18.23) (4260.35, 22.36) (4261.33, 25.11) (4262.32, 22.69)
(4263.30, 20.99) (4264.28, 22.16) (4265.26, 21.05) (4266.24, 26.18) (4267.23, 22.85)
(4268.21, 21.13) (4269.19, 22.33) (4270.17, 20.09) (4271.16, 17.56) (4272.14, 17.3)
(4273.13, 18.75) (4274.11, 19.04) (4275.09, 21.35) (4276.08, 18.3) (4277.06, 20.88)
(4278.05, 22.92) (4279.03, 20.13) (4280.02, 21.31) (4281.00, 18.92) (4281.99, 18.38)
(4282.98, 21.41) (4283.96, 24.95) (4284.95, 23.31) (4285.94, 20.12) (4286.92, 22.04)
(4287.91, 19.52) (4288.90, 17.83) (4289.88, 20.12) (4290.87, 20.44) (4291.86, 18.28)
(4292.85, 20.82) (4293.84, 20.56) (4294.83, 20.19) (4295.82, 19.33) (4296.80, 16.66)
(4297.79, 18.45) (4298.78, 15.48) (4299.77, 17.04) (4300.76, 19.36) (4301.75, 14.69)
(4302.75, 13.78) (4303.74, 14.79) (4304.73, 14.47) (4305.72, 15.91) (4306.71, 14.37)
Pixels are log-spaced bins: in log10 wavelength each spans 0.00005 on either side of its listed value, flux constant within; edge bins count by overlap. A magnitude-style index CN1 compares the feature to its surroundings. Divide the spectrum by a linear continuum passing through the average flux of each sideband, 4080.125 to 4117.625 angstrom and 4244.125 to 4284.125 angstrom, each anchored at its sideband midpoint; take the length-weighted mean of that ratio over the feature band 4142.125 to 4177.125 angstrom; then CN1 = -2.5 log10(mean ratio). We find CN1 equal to 0.07 mag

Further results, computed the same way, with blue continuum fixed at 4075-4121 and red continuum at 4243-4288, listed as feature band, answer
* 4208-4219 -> -0.040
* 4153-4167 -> 0.057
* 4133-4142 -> 0.074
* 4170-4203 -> 0.093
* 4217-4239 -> 0.052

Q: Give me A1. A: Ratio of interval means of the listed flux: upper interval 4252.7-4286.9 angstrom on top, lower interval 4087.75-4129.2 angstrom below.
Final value 1.02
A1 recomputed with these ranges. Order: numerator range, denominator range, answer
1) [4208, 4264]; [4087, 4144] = 1.04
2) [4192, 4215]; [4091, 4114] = 1.04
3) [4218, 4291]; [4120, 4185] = 1.07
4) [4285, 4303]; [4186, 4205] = 0.92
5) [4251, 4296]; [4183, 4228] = 1.01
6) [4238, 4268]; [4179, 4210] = 1.11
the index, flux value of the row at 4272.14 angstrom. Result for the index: 17.3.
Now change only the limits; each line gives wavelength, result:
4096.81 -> 19.2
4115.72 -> 18.9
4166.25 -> 20.55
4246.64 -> 21.76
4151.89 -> 18.18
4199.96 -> 17.59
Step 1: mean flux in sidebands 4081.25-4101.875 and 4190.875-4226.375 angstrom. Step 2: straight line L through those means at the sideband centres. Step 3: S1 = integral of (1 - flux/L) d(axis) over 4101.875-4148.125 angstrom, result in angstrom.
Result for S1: 1.38 angstrom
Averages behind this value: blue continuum 20.9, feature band 20.3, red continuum 20.8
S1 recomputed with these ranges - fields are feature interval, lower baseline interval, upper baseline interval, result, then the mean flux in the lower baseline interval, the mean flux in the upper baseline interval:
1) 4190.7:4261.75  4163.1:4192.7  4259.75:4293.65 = -3.67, 19.1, 20.9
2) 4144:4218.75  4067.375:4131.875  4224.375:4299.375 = 2.39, 20.5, 20.7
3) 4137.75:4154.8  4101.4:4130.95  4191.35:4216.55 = 1.29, 20.7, 21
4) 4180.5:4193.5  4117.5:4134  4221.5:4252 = 0.80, 21.3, 21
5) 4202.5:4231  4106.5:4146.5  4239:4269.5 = 1.13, 20.4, 22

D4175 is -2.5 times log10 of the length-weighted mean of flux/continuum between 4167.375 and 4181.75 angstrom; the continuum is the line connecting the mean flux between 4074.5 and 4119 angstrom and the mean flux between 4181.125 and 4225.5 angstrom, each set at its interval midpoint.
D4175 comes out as 0.113 mag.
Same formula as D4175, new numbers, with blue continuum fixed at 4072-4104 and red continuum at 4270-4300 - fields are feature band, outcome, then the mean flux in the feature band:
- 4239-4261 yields -0.10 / 21.8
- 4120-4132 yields -0.06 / 21.4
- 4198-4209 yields -0.03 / 20.6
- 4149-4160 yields 0.03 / 19.6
